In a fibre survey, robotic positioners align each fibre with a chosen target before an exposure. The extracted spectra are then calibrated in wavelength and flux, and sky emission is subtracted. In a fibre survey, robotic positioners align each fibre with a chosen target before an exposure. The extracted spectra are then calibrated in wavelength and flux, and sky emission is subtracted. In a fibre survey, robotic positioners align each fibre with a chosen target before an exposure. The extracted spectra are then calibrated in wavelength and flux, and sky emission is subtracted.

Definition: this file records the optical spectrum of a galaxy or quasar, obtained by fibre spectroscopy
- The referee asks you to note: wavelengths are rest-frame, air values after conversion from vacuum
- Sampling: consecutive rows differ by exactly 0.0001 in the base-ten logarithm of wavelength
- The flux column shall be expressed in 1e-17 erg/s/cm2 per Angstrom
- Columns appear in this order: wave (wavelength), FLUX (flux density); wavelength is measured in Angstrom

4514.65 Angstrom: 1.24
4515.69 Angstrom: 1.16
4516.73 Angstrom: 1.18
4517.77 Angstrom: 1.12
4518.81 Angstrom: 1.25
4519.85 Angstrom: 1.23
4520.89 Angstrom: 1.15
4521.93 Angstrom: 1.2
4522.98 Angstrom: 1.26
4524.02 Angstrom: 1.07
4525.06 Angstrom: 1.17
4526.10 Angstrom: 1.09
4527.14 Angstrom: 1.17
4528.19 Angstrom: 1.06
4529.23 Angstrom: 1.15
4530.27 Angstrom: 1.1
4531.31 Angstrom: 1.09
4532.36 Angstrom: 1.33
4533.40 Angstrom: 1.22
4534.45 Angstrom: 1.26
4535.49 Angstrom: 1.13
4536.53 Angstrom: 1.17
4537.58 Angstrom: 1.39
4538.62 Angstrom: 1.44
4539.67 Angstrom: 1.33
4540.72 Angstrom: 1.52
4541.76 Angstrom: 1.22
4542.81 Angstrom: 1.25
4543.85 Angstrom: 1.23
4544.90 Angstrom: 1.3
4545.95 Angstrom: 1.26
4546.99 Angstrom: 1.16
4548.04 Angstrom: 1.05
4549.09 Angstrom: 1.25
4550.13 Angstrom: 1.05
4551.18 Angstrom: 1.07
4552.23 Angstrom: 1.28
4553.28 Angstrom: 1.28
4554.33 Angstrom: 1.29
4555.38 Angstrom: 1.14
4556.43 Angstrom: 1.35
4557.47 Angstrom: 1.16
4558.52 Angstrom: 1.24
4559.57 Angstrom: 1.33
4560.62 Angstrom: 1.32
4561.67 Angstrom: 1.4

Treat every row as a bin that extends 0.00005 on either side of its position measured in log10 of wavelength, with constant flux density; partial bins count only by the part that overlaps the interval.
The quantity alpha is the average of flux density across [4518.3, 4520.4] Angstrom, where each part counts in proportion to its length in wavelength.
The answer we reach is 1.24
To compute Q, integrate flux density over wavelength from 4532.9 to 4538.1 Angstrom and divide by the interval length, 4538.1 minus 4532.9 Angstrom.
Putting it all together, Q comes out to 1.23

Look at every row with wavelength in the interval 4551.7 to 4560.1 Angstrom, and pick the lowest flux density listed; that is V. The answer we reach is 1.14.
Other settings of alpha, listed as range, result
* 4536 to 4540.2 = 1.33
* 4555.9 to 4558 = 1.26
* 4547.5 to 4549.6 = 1.15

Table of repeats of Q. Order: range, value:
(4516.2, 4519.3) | 1.18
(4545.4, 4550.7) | 1.15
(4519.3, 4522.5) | 1.19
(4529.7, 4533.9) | 1.19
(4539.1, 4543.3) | 1.33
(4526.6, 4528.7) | 1.11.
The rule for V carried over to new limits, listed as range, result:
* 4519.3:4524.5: 1.07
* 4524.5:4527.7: 1.09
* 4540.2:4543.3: 1.22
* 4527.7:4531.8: 1.06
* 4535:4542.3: 1.13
